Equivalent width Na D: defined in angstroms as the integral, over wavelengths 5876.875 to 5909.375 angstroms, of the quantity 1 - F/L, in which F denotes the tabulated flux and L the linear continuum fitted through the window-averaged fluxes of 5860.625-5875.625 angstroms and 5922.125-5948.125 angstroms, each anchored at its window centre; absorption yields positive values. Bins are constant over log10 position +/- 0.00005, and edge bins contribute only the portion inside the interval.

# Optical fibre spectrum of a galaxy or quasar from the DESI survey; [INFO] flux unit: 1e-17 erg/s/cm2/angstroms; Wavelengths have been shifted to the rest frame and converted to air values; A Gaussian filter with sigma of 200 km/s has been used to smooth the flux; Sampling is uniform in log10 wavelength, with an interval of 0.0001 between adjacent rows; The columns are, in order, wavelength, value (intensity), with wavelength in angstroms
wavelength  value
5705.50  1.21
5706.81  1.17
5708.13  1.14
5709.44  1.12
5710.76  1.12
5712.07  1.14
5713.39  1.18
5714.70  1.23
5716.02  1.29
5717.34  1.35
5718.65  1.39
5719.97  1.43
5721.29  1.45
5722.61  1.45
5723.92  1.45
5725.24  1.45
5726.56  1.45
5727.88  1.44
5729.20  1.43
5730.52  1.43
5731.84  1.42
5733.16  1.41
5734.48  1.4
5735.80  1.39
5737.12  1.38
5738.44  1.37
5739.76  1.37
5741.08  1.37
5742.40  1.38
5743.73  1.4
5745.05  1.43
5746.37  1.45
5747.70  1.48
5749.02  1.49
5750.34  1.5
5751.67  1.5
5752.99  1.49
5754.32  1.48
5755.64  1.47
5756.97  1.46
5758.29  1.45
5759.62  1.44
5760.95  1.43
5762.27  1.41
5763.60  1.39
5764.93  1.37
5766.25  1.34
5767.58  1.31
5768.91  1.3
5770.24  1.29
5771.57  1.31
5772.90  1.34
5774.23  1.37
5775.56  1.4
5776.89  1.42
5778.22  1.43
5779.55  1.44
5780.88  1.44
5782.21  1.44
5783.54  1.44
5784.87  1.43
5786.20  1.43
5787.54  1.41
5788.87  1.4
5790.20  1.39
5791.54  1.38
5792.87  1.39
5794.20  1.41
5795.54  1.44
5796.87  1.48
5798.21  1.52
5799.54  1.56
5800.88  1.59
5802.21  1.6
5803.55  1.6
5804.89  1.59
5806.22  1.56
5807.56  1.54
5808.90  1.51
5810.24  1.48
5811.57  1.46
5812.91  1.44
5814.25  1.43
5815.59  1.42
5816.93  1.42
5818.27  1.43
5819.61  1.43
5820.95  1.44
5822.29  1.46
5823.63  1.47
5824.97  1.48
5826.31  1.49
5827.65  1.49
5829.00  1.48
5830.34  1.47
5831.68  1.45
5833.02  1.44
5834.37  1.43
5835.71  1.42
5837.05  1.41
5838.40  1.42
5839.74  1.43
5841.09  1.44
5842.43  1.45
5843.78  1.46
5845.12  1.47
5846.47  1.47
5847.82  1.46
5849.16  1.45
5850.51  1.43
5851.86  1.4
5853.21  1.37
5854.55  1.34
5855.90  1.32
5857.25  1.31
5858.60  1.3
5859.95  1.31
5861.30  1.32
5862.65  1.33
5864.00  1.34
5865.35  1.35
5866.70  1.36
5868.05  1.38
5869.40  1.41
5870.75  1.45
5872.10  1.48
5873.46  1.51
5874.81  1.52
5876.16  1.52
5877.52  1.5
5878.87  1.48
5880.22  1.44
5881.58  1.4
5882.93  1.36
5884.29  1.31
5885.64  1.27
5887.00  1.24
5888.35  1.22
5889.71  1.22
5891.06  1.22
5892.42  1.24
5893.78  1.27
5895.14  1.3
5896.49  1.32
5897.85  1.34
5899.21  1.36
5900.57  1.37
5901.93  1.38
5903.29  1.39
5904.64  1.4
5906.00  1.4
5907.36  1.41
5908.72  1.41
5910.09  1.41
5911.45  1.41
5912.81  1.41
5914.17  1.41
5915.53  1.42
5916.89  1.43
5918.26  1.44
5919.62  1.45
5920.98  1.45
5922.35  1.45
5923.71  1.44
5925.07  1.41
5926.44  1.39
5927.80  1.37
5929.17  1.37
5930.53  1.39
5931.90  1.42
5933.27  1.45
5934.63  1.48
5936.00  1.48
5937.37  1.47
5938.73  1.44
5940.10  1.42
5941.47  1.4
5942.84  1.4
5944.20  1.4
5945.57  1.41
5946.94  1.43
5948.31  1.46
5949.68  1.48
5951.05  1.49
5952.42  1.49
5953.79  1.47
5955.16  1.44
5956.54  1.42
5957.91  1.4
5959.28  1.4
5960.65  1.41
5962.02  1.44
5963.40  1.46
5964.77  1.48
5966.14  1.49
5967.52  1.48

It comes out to 1.6 angstroms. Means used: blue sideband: 1.41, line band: 1.34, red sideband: 1.42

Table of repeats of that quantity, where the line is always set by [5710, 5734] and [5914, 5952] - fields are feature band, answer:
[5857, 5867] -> 0.6 angstroms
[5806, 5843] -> -1.6 angstroms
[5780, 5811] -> -2.1 angstroms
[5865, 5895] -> 0.9 angstroms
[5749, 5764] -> -0.9 angstroms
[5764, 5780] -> 0.2 angstroms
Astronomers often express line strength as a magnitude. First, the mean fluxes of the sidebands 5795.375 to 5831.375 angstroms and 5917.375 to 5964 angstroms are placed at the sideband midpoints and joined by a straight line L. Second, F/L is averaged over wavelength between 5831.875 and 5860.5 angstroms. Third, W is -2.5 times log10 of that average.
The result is 0.05 mag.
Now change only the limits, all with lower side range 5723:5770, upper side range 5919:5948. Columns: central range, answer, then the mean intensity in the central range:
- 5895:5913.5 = 0.03 mag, 1.38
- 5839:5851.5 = -0.02 mag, 1.45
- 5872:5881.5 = -0.05 mag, 1.49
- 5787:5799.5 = -0.01 mag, 1.43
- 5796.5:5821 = -0.06 mag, 1.5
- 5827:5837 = -0.02 mag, 1.45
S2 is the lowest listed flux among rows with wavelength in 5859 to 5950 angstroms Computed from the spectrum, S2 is 1.22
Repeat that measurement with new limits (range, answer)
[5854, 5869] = 1.3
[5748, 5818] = 1.29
